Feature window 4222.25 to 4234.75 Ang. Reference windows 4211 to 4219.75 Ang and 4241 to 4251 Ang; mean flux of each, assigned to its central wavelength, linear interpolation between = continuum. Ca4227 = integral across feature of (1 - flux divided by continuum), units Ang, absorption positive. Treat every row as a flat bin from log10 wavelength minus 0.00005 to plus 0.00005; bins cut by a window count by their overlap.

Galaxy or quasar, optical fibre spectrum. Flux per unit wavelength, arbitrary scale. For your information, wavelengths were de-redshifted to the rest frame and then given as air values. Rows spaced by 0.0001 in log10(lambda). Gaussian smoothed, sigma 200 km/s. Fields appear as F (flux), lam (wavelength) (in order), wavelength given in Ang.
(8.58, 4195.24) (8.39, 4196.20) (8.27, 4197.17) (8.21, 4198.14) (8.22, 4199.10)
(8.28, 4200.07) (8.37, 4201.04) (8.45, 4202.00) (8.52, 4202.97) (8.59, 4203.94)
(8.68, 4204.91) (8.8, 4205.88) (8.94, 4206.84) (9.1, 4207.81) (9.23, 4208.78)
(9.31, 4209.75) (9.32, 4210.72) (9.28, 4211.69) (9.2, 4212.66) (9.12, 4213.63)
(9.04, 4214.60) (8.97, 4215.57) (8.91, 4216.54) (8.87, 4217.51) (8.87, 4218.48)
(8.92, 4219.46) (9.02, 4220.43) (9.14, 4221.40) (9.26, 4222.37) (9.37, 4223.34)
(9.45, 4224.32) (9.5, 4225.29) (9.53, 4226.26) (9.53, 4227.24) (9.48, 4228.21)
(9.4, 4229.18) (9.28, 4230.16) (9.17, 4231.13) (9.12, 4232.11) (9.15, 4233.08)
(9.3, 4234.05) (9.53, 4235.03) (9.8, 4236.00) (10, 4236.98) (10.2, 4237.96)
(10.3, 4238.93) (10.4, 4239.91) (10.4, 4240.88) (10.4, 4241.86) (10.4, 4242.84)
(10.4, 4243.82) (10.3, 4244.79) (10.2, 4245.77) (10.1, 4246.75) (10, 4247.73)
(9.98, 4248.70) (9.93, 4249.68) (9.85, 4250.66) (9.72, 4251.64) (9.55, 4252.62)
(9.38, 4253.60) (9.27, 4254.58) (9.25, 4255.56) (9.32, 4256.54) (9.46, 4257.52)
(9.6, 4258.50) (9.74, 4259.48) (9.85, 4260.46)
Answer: 0.20 Ang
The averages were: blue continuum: 9.02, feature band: 9.35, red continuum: 10.2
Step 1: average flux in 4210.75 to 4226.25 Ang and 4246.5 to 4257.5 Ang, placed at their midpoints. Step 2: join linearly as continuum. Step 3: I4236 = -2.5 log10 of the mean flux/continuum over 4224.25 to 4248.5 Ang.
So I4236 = -0.05 mag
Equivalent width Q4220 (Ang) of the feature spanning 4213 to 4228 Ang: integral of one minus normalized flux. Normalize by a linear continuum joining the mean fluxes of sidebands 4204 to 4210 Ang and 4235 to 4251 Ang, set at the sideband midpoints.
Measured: 0.4 Ang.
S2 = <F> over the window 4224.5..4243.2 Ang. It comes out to 9.72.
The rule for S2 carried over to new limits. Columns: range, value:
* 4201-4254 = 9.45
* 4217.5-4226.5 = 9.2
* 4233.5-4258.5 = 9.89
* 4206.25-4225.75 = 9.14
